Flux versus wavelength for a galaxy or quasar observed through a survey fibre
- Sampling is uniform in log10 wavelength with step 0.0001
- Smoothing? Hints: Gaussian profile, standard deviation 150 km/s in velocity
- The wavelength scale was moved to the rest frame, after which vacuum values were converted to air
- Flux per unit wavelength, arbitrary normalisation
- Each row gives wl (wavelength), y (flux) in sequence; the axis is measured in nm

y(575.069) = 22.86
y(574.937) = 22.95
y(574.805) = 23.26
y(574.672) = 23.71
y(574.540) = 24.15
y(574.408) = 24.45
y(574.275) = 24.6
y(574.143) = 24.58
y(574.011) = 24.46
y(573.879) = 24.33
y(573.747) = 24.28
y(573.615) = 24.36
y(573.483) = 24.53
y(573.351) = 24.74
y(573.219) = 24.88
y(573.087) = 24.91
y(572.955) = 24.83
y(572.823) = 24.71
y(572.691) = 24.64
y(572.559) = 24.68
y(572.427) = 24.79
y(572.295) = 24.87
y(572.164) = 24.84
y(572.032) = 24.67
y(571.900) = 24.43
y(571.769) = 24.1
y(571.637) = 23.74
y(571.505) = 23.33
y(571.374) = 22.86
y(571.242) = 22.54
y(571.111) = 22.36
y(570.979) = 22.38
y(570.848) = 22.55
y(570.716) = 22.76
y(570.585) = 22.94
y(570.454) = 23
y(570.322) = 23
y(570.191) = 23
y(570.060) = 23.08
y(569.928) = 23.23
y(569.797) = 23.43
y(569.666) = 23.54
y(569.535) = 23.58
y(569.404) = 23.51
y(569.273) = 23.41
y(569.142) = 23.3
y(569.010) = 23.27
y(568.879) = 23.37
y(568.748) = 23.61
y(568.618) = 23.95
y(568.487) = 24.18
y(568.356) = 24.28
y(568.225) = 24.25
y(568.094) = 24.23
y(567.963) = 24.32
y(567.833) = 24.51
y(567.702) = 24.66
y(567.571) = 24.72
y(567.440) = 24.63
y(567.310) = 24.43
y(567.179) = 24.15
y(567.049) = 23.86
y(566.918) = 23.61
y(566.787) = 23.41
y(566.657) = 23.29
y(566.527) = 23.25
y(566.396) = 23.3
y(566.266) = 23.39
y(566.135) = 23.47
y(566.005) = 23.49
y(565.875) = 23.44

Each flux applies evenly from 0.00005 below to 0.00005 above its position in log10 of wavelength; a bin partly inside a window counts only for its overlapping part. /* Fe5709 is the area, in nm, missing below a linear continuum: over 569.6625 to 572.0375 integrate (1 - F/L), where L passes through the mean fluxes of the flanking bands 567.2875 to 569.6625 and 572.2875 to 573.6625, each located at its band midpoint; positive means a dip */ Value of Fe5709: 0.12 nm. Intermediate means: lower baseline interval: 24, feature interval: 23.2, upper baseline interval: 24.7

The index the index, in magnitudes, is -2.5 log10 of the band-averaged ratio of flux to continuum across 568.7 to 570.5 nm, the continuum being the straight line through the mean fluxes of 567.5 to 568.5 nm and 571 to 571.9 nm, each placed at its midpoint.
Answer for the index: 0.03 mag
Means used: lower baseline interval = 24.4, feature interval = 23.3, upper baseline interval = 23.2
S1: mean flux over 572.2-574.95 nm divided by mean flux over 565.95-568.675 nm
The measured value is 1.0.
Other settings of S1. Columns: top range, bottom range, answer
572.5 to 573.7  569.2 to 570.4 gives 1.06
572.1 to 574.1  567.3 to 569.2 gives 1.02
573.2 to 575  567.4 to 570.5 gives 1.02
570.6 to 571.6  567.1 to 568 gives 0.93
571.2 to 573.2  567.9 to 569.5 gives 1.02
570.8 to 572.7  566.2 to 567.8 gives 1.00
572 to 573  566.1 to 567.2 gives 1.05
